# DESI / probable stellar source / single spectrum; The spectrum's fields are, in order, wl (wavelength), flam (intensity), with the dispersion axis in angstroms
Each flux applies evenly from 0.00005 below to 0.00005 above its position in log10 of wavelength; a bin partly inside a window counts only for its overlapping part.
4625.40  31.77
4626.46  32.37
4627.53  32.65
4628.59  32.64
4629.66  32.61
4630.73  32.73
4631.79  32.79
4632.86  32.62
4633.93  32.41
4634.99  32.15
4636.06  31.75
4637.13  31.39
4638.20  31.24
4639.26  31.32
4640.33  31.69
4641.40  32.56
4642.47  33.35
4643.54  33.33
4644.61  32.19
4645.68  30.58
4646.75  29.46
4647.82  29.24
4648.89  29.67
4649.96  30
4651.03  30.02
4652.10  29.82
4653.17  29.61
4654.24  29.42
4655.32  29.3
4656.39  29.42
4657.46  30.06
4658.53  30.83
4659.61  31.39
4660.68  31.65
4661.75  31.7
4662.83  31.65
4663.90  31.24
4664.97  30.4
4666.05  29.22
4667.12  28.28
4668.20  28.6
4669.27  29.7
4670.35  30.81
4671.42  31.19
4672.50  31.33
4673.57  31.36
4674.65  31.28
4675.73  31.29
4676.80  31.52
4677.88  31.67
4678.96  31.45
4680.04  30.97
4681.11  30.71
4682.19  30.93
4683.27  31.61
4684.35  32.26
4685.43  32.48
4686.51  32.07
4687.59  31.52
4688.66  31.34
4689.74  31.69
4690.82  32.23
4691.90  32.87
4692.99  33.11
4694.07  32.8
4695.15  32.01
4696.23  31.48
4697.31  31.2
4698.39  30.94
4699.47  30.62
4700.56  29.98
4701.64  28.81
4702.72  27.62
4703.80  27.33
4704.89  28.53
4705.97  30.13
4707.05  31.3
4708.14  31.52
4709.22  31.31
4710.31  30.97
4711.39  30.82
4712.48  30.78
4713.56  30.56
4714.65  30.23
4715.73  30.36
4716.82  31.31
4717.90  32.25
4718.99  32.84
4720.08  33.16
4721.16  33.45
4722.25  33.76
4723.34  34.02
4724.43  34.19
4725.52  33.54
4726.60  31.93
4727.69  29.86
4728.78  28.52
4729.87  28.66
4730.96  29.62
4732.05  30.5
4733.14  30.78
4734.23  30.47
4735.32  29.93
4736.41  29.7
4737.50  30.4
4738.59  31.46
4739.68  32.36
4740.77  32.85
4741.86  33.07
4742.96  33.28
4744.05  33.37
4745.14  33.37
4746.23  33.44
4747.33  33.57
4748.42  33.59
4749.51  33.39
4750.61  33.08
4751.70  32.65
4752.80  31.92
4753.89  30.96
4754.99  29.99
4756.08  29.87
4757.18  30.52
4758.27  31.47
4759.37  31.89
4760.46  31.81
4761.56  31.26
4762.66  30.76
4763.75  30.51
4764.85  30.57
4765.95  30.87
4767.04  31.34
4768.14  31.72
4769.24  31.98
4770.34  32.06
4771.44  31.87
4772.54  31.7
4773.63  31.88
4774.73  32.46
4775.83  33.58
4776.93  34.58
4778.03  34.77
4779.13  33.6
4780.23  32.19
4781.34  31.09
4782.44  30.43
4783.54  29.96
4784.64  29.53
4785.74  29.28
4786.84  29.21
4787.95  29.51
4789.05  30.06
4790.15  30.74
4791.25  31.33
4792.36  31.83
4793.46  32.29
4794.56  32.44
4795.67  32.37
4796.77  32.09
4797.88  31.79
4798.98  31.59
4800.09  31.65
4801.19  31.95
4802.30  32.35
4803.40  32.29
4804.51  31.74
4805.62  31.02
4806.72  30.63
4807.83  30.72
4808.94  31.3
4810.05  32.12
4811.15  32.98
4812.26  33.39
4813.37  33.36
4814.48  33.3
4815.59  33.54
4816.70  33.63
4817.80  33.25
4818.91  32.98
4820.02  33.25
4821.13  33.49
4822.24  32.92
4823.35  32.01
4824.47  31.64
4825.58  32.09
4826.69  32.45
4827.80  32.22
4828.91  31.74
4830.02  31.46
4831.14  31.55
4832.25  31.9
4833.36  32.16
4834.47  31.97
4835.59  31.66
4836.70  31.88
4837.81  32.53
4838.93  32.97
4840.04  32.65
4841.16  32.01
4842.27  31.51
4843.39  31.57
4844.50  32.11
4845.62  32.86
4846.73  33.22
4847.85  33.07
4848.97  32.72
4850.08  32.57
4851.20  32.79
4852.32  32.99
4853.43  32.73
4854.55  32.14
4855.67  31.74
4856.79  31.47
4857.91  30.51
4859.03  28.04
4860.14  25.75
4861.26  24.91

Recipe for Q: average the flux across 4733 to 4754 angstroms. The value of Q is 32.2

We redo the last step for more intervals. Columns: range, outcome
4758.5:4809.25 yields 31.5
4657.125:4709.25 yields 30.9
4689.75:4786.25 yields 31.5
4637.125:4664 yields 30.8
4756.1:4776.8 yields 31.6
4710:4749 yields 31.8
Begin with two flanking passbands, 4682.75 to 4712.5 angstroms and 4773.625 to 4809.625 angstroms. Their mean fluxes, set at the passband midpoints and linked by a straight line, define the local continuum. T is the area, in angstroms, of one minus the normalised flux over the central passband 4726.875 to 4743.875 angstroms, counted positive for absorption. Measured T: 0.2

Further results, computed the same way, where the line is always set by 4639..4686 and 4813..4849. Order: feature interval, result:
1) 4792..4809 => 0.2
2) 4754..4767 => 0.4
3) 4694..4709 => 0.5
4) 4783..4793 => 0.6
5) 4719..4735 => -0.1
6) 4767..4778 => -0.2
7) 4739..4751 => -0.6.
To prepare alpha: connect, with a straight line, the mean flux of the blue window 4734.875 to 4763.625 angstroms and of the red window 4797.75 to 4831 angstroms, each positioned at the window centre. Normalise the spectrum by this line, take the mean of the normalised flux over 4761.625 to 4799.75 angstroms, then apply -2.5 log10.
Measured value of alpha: 0.02 mag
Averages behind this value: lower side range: 31.9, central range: 31.5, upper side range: 32.3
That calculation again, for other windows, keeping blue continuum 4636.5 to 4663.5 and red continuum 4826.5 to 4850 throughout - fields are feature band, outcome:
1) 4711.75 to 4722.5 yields -0.016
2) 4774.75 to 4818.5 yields 0.000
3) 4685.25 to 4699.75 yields -0.026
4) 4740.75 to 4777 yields -0.014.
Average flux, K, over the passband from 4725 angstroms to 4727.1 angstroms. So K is 32.9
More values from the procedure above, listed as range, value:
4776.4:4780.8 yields 33.7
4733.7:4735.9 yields 30.2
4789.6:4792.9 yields 31.3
